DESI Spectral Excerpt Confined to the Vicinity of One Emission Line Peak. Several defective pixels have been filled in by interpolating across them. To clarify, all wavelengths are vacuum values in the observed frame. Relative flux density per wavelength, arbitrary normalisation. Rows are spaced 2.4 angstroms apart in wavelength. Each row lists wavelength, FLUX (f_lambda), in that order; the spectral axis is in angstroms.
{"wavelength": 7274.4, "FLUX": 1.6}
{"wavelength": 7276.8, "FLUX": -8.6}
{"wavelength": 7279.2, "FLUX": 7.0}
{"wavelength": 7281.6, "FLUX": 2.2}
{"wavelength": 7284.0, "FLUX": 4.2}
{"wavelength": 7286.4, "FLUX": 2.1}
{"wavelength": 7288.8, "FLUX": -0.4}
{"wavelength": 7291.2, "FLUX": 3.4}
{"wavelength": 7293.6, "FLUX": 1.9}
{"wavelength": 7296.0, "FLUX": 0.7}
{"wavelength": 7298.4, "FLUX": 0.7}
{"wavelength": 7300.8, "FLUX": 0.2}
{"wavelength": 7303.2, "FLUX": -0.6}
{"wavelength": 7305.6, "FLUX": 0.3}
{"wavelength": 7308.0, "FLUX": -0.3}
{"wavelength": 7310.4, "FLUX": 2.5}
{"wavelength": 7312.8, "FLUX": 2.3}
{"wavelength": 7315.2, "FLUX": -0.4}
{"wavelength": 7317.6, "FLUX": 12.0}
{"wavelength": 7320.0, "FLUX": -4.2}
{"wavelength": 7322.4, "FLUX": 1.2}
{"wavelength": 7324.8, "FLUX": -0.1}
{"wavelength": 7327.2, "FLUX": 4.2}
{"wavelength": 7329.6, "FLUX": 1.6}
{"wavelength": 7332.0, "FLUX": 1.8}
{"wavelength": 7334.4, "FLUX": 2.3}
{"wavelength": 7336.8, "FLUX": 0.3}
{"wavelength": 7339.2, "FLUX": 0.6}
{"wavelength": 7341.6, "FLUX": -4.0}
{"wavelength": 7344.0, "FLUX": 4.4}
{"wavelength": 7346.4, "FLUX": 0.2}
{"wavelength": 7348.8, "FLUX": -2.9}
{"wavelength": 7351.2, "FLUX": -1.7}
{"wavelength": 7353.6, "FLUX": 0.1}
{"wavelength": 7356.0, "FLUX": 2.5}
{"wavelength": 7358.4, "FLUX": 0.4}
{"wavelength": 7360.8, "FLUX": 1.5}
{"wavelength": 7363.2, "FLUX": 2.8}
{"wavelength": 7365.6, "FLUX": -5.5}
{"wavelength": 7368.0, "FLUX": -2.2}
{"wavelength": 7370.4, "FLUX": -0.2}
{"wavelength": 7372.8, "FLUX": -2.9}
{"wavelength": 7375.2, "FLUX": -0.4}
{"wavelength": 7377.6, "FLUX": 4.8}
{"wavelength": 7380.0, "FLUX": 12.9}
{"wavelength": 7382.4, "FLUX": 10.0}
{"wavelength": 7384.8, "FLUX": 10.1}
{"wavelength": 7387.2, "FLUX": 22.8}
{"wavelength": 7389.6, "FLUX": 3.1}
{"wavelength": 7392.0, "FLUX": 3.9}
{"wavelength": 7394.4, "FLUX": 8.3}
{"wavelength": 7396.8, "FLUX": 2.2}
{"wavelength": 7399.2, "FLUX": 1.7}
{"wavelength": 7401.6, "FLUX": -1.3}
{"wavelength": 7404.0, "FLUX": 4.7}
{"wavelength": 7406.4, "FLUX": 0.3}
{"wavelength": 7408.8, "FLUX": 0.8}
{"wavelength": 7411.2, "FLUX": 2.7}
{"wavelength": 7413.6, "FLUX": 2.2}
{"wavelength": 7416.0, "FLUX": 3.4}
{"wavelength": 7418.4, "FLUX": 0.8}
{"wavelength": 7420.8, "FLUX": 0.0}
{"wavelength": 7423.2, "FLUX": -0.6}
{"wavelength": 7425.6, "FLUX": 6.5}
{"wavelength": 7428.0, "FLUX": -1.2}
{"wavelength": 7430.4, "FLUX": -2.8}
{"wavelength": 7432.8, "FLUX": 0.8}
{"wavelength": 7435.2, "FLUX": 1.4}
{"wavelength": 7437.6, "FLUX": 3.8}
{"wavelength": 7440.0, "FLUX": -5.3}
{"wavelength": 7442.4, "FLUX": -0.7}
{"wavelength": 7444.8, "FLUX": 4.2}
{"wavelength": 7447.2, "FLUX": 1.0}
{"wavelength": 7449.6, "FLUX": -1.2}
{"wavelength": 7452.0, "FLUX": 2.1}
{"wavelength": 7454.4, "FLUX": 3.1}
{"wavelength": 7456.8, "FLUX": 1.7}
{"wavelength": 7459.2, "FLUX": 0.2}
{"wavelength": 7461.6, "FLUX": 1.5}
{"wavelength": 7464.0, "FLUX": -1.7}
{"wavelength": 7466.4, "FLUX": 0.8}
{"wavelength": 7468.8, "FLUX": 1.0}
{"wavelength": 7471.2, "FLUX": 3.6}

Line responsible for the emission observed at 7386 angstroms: [O II]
